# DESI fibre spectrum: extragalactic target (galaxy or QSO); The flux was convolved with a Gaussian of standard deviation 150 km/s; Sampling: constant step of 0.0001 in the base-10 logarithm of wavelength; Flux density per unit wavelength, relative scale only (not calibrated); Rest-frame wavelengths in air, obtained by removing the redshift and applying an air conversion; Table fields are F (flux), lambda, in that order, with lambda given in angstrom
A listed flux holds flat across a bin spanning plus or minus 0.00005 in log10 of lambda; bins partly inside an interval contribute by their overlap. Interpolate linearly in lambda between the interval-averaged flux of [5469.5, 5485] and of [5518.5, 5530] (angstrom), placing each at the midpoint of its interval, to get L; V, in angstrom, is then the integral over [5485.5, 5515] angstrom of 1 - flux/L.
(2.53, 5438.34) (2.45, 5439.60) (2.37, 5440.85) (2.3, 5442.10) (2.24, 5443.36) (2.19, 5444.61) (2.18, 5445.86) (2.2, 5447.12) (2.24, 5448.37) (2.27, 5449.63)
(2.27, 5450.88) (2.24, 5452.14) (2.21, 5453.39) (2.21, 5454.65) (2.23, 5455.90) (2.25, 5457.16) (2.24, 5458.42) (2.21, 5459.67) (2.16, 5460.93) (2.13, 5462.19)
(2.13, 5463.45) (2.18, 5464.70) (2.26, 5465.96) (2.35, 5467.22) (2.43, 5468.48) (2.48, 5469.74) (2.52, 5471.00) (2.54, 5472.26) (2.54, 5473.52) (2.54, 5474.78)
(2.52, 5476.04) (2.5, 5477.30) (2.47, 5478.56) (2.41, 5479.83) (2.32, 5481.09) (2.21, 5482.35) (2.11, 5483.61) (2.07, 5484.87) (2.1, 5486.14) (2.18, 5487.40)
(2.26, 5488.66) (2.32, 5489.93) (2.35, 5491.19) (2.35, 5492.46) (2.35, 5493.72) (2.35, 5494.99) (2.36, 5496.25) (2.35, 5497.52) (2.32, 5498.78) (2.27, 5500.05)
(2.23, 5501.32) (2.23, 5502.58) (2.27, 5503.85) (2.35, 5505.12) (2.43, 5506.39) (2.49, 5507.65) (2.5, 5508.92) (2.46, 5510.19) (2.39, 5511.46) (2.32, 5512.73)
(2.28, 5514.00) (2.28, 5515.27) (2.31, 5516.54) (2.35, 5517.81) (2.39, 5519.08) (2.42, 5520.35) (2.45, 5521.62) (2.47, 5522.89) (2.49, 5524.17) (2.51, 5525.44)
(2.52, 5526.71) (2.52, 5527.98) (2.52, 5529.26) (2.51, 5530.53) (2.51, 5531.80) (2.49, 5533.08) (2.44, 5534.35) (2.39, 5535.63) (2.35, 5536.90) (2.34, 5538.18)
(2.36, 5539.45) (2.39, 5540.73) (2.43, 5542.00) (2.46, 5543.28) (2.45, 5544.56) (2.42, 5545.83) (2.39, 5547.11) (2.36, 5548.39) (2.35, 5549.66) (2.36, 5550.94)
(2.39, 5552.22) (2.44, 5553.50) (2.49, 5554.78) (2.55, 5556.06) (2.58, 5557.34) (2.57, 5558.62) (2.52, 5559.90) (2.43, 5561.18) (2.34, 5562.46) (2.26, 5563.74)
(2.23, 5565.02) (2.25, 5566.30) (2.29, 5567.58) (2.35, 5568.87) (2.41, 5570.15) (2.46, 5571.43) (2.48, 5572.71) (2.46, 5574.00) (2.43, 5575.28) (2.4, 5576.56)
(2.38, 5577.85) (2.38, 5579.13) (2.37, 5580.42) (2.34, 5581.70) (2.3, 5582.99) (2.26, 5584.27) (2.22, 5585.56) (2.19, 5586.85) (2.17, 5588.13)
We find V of 1.4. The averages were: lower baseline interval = 2.41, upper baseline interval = 2.48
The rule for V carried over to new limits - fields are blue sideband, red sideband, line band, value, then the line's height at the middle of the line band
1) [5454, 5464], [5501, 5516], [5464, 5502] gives -1.16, 2.27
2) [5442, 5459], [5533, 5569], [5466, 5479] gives -1.21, 2.27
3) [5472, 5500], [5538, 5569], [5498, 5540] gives -0.53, 2.37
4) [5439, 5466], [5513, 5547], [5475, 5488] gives 0.04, 2.3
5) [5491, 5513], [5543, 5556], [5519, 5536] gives -0.64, 2.39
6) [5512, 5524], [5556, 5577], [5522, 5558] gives -0.89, 2.39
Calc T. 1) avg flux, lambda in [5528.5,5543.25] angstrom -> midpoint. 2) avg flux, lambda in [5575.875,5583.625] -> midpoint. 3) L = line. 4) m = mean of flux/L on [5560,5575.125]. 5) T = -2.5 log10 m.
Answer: 0.006 mag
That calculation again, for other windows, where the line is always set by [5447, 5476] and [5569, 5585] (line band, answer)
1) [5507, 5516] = -0.022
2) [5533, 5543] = -0.017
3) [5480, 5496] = 0.032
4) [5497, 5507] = 0.013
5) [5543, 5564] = -0.029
